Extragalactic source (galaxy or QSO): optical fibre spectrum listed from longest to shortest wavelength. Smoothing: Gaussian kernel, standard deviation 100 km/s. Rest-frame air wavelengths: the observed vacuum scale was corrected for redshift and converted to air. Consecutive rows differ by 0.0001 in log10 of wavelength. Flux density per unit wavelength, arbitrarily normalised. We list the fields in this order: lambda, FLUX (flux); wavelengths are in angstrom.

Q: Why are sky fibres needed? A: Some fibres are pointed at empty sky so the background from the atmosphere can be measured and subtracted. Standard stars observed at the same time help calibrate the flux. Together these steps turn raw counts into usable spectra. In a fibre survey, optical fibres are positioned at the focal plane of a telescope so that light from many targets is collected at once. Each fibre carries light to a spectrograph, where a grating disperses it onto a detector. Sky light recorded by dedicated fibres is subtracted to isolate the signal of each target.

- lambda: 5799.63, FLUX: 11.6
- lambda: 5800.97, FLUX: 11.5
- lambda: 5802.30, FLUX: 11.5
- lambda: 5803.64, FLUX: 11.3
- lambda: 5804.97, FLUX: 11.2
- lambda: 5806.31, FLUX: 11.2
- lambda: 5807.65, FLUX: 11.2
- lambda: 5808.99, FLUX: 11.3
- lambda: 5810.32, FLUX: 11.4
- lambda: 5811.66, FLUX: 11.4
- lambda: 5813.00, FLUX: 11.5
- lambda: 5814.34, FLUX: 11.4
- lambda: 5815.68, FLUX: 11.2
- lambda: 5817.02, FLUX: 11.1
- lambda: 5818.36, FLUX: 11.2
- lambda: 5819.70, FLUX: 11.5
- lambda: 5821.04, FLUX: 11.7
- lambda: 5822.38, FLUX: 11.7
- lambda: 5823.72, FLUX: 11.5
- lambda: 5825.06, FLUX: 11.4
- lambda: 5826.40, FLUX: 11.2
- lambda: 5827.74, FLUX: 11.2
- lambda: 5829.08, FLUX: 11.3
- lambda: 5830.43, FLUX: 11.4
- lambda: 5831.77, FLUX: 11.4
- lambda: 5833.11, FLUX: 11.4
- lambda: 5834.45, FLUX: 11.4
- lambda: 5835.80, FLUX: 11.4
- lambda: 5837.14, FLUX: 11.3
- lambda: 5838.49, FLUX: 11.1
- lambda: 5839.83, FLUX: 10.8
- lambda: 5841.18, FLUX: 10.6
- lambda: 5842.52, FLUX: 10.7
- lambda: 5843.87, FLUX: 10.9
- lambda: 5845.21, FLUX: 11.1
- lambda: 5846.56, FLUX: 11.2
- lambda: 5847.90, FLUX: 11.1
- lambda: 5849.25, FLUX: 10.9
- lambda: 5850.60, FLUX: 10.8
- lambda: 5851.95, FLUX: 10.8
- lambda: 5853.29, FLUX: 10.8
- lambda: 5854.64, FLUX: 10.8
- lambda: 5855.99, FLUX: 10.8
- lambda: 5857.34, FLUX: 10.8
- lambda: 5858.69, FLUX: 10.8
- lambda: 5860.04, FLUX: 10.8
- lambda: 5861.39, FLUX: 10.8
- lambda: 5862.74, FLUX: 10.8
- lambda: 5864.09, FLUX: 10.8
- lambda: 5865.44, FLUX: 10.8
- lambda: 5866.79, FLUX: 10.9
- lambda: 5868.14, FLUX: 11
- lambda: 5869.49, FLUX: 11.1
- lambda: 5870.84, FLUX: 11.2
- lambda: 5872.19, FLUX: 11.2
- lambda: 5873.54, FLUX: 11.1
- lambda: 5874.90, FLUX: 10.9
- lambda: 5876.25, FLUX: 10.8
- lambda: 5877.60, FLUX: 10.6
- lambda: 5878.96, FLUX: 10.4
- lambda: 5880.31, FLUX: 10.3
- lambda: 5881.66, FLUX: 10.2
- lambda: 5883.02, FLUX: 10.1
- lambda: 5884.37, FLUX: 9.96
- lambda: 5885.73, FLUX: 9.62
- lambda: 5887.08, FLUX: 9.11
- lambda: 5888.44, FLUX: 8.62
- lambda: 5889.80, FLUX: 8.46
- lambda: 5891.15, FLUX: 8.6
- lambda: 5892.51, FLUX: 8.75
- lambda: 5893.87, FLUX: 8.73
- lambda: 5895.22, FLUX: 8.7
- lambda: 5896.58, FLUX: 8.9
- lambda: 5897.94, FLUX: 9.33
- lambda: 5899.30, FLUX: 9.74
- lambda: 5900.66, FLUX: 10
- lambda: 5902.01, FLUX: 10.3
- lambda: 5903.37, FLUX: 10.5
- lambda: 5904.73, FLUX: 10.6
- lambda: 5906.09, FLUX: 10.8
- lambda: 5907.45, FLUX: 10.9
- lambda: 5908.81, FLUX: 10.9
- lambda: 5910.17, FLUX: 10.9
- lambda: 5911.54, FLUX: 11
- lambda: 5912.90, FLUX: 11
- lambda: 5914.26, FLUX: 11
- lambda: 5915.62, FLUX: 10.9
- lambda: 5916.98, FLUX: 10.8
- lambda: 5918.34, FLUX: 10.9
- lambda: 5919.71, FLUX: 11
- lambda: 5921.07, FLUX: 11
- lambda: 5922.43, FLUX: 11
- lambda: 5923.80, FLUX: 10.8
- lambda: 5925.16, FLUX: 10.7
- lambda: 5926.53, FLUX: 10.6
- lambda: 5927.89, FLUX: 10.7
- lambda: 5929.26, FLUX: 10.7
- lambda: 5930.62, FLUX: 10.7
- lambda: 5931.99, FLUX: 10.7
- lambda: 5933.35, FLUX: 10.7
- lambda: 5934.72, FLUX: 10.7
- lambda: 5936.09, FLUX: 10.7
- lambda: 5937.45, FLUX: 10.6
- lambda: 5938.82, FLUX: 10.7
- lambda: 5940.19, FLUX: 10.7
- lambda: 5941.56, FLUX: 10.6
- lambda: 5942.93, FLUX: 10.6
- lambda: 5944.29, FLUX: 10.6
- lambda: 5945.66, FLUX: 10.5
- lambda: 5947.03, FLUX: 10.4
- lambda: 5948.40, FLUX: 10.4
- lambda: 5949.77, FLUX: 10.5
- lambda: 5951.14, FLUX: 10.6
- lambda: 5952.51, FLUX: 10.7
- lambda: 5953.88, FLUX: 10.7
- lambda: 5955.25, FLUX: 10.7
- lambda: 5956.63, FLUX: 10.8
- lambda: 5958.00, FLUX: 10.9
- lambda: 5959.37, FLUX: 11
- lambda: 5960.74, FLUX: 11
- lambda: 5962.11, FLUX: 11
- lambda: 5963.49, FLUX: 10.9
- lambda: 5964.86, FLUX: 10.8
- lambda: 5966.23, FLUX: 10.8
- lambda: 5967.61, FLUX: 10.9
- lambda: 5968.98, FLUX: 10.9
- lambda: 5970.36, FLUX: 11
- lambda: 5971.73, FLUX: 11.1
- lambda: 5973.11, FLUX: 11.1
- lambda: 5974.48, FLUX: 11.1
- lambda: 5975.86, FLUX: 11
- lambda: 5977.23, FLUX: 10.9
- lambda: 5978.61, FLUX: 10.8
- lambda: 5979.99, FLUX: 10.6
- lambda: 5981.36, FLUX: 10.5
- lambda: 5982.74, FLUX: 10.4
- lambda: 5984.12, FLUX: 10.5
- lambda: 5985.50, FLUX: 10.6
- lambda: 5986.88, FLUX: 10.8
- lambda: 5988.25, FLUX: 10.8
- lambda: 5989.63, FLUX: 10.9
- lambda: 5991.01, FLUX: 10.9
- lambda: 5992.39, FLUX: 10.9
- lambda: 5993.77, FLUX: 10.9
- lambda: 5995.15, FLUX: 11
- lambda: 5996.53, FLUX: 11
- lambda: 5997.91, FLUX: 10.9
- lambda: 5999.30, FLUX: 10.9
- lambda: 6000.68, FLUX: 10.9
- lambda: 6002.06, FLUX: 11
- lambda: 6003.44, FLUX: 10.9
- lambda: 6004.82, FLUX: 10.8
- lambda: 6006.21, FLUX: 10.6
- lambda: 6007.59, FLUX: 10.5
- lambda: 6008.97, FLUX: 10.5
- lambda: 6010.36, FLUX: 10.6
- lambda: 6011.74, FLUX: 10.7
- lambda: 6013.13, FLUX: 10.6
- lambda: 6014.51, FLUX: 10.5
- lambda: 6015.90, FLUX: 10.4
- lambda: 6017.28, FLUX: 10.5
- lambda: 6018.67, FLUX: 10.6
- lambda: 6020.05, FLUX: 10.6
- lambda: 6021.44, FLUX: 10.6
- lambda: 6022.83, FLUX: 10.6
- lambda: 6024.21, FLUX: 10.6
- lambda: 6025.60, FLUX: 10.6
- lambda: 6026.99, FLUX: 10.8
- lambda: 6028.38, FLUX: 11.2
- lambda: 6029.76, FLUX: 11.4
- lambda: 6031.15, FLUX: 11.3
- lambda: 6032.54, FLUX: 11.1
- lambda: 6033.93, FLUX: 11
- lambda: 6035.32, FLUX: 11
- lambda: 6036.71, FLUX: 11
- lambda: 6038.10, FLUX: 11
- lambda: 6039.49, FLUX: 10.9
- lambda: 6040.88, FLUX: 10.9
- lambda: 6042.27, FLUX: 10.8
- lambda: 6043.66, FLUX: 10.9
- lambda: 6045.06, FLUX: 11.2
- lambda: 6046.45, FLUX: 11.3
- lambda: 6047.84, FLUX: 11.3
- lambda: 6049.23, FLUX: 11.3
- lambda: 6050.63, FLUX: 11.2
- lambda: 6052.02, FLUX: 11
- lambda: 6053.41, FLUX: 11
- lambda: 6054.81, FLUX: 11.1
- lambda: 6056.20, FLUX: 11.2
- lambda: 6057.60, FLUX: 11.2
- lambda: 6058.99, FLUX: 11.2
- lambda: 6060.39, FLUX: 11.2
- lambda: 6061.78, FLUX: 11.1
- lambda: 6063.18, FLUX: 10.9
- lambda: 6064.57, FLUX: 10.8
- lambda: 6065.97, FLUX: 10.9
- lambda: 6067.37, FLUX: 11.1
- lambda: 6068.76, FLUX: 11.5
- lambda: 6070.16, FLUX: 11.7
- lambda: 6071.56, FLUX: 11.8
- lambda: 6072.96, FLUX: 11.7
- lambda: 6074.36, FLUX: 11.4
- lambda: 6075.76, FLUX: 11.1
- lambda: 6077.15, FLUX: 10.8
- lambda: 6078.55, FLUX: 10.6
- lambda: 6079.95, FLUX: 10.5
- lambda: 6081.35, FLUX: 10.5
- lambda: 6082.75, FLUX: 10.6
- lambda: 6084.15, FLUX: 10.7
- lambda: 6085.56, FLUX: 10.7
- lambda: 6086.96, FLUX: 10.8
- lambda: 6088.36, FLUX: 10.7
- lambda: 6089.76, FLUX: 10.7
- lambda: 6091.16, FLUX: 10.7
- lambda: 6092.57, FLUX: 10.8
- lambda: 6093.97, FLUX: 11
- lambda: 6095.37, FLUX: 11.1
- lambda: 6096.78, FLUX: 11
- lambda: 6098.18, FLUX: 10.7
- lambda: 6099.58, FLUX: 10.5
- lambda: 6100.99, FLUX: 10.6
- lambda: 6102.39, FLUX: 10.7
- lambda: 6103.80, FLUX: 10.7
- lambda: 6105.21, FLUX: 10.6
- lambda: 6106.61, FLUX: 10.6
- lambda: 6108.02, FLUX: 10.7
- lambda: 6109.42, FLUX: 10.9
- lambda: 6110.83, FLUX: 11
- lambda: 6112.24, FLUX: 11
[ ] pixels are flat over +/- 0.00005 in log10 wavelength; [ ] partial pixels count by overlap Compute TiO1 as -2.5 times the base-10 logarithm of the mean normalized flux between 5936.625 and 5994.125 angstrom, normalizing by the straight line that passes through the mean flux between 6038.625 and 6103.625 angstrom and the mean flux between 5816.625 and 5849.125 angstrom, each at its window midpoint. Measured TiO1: 0.03 mag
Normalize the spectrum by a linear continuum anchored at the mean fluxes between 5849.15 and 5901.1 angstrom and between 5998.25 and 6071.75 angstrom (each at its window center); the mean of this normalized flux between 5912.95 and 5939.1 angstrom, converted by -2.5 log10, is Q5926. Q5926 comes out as -0.04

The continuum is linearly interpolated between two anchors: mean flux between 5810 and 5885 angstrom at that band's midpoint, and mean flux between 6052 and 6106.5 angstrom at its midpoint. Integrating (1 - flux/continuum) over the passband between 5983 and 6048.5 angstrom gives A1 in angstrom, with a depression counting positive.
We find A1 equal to 0.76 angstrom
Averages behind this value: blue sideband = 11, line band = 10.8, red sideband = 10.9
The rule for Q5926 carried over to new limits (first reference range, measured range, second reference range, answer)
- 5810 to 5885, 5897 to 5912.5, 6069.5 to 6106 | 0.06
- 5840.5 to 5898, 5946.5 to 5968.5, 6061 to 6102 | -0.02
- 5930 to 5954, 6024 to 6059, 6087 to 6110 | -0.04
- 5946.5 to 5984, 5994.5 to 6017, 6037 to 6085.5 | 0.02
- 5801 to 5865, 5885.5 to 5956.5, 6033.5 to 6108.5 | 0.07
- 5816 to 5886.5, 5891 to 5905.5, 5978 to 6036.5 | 0.15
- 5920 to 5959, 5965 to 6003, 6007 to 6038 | -0.01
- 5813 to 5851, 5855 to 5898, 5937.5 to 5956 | 0.08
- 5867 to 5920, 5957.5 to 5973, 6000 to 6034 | -0.04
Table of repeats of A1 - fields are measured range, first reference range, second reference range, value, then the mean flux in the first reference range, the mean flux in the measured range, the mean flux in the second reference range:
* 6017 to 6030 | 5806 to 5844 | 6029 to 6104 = 0.4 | 11.3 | 10.7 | 11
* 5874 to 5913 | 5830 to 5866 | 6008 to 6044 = 3.5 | 11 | 9.94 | 10.8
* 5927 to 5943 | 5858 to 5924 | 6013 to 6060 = -0.2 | 10.4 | 10.7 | 10.9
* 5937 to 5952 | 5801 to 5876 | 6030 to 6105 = 0.7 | 11.1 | 10.6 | 11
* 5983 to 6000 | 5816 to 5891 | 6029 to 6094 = 0.2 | 10.8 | 10.8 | 11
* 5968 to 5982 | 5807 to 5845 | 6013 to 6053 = 0.1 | 11.3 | 10.9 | 10.9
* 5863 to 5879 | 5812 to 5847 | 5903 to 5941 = 0.2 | 11.3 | 10.9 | 10.8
